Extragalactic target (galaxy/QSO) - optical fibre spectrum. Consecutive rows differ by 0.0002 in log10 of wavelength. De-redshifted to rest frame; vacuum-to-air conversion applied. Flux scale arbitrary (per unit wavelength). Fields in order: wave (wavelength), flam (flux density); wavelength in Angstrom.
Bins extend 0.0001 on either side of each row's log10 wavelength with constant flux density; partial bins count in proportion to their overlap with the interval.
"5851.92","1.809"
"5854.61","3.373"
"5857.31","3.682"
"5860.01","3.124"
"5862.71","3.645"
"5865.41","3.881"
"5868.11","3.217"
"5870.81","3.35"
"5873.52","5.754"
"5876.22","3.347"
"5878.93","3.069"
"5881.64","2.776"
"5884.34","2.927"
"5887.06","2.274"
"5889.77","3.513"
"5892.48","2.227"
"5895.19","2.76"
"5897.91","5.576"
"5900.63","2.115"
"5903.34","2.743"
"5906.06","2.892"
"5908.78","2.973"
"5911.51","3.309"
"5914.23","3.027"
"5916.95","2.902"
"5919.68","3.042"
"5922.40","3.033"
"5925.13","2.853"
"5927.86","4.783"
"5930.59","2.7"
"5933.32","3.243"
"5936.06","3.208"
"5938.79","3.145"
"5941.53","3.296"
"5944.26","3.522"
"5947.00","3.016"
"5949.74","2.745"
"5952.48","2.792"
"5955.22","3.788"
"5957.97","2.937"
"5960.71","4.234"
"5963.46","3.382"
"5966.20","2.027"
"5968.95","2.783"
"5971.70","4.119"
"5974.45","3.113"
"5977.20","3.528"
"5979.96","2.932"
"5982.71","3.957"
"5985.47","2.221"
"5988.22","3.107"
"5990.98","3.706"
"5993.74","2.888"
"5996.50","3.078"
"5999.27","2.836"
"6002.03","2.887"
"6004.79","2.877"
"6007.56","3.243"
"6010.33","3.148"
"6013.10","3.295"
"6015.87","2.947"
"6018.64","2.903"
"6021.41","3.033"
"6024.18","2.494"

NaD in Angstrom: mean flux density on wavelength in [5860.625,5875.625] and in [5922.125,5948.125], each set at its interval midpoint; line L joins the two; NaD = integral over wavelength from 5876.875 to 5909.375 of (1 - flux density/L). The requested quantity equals 5.97 Angstrom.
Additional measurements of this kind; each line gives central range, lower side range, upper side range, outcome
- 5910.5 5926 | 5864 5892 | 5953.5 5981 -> 1.4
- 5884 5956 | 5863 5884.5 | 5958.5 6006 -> 5.7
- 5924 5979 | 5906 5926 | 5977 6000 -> -3.4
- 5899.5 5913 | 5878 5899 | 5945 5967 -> 1.3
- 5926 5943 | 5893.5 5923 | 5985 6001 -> -1.6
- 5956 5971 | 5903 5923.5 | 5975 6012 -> -0.4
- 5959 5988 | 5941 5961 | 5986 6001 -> -0.7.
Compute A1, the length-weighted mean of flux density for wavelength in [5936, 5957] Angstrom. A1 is 3.18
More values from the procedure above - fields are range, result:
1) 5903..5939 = 3.14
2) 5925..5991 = 3.24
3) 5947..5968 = 3.11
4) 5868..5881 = 3.74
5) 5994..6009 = 2.98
